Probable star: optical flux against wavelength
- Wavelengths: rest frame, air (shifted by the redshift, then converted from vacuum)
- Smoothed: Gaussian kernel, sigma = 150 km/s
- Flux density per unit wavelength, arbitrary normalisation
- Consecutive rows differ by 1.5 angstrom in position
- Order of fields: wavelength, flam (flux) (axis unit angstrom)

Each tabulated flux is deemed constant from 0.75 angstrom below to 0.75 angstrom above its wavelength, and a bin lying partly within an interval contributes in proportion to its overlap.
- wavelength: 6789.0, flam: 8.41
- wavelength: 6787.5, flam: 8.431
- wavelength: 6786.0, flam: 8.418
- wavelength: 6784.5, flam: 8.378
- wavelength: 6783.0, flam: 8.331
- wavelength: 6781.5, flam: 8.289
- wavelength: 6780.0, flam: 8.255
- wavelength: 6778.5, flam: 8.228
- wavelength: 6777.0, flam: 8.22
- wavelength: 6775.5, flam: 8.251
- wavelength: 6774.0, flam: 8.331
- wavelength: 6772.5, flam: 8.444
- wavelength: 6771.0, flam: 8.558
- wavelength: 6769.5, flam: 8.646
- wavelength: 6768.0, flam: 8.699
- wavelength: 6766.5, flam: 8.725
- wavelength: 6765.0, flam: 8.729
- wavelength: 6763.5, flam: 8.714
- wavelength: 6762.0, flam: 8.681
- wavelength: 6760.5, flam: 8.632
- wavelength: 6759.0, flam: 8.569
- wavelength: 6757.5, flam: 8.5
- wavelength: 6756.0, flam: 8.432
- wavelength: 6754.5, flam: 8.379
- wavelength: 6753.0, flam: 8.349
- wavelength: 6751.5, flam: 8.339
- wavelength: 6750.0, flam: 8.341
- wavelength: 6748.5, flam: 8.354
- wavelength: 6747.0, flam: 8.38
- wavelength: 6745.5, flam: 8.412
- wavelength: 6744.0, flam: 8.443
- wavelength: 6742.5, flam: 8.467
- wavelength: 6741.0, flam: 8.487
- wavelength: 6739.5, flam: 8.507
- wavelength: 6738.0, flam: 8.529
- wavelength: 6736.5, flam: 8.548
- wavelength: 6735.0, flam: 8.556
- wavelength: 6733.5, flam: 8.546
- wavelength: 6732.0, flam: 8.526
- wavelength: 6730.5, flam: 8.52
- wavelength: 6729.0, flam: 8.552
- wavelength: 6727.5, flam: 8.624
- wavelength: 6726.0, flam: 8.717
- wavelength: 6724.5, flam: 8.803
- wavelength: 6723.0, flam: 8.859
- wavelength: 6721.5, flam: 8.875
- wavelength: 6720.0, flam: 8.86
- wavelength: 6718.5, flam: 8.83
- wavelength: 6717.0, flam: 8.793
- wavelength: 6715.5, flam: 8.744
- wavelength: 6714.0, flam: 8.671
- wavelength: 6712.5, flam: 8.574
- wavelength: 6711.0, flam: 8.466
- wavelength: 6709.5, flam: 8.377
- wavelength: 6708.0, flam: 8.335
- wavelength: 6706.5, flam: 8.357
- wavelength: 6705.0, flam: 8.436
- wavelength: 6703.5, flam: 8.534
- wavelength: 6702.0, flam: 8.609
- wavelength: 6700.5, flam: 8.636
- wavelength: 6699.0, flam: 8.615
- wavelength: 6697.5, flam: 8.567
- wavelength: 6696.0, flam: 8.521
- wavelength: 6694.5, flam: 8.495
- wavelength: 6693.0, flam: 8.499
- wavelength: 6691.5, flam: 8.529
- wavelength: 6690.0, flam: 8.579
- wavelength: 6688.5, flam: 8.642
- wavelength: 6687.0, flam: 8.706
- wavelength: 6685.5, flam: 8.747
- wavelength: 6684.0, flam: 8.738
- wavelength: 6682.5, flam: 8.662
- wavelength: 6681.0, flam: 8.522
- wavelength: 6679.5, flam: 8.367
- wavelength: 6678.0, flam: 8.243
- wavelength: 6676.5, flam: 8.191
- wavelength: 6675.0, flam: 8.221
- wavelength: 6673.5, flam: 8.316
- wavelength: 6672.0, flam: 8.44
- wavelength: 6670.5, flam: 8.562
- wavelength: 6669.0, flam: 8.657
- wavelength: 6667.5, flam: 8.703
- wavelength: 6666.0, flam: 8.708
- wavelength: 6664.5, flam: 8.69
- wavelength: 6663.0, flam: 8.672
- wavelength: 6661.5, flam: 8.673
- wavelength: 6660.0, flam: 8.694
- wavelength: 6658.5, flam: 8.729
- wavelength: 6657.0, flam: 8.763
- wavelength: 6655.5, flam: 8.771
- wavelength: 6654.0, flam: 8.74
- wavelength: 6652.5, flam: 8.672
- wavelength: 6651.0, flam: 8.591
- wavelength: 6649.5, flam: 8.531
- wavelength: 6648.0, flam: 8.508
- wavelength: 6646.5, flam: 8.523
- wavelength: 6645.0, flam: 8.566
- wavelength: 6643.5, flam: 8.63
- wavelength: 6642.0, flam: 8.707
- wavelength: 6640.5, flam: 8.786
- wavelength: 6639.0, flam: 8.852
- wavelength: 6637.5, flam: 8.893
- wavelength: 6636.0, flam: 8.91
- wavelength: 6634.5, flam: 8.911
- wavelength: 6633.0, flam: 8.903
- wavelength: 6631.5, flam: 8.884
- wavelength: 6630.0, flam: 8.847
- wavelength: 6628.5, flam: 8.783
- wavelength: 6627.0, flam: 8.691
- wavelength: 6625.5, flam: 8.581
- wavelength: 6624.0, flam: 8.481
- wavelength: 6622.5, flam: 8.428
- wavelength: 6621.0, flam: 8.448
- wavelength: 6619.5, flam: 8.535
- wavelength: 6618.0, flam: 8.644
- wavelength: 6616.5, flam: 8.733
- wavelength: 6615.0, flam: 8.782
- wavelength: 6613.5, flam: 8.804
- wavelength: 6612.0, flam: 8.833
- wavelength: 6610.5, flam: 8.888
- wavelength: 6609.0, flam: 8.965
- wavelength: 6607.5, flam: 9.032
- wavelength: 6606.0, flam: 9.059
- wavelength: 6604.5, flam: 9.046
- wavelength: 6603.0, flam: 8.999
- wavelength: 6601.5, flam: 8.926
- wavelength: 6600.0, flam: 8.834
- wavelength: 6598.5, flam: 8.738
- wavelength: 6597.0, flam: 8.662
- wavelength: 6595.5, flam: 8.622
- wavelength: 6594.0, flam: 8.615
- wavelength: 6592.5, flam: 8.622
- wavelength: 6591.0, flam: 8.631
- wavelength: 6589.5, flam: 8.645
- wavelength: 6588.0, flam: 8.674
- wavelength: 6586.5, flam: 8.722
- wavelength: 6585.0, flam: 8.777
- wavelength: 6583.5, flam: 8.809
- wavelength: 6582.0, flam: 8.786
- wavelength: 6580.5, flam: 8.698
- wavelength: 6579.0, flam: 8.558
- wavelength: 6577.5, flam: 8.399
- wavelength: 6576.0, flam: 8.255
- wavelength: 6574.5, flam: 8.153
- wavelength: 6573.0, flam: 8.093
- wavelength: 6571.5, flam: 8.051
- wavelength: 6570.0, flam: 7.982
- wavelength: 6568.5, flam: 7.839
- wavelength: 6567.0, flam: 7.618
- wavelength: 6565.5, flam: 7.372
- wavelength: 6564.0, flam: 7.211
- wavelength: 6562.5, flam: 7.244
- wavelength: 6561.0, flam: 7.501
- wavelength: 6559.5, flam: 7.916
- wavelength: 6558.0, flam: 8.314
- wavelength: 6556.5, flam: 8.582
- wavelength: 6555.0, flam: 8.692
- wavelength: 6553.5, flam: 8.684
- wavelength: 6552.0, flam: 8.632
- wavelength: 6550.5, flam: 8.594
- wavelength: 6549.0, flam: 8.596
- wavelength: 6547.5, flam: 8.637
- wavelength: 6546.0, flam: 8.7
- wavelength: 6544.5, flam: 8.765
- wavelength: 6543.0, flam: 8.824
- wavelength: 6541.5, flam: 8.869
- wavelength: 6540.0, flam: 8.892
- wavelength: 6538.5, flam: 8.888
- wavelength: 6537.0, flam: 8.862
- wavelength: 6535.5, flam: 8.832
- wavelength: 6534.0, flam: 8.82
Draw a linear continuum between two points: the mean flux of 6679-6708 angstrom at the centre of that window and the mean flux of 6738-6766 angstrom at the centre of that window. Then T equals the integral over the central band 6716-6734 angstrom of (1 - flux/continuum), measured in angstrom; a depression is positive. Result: -0.4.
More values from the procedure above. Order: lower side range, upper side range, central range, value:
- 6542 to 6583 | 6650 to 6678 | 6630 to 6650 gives -0.55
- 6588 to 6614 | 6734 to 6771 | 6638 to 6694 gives 0.57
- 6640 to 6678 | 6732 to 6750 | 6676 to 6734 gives -0.43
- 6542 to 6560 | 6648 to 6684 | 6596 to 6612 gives -0.60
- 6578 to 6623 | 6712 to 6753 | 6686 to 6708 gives 0.21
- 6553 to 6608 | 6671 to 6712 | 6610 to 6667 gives -1.68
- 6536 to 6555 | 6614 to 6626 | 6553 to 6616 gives 1.39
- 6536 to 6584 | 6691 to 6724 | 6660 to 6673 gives -0.16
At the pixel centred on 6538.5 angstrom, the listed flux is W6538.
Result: 8.888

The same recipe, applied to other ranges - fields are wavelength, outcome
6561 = 7.501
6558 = 8.314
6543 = 8.824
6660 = 8.694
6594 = 8.615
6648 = 8.508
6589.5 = 8.645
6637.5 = 8.893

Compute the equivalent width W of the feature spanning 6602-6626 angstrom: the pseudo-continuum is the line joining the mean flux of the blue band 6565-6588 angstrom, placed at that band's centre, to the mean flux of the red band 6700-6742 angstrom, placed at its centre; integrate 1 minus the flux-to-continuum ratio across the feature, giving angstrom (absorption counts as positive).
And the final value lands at -1.1 angstrom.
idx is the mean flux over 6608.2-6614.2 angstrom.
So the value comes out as 8.87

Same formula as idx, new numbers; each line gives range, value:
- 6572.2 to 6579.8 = 8.29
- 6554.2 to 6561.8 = 8.2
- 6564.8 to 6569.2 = 7.61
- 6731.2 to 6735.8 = 8.54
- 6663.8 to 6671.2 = 8.66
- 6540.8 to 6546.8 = 8.79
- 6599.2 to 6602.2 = 8.88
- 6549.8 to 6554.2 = 8.64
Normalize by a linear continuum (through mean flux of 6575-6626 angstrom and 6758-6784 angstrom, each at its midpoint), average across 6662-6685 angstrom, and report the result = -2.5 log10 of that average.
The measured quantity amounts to 0.01 mag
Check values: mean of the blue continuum 8.71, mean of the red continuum 8.49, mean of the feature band 8.52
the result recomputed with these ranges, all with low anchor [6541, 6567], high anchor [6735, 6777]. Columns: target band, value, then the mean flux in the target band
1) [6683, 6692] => -0.03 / 8.66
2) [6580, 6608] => -0.06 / 8.78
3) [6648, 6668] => -0.04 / 8.68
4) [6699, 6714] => -0.01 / 8.5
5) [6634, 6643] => -0.06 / 8.84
